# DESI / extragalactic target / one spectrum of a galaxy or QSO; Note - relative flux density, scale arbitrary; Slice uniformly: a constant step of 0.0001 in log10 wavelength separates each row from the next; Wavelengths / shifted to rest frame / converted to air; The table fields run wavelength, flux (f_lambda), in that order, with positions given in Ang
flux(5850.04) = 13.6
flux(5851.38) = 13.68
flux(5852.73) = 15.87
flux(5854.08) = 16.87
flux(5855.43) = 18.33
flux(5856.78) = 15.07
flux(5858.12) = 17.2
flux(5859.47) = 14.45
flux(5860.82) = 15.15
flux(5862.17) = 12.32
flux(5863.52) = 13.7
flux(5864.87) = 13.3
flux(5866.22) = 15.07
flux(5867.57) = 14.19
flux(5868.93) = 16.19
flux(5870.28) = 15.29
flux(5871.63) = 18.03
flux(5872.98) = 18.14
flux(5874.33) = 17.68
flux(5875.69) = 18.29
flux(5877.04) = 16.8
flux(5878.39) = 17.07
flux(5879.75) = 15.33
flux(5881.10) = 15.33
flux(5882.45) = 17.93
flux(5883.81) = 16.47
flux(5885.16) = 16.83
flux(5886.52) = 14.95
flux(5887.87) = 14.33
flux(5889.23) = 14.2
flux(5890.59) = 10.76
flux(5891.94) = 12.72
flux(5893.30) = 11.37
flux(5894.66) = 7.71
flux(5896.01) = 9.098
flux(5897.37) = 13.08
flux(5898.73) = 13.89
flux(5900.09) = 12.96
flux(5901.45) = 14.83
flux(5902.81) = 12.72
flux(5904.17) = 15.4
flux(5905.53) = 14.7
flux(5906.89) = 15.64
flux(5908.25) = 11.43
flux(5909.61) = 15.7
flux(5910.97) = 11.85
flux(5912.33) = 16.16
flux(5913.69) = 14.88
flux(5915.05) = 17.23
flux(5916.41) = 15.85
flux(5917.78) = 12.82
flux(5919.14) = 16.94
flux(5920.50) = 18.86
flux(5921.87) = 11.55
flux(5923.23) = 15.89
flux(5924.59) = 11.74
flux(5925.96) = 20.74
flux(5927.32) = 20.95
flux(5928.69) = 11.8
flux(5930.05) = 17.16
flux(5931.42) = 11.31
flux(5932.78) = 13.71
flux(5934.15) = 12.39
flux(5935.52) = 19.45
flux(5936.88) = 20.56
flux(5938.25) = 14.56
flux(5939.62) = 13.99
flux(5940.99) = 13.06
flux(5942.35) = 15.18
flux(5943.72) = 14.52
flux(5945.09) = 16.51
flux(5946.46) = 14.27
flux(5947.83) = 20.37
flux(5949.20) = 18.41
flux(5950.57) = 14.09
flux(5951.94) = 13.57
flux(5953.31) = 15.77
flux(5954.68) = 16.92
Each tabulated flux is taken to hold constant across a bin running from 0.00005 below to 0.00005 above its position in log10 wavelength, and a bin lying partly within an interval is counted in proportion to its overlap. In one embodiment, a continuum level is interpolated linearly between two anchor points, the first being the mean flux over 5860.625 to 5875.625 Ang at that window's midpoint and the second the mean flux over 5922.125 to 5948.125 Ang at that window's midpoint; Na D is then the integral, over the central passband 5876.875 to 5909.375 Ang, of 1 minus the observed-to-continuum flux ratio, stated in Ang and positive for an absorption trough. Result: 3.3 Ang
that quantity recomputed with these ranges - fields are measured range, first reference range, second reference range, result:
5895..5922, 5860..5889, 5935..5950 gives 3.1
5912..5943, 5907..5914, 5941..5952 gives -1.3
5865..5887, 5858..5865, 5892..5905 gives -4.8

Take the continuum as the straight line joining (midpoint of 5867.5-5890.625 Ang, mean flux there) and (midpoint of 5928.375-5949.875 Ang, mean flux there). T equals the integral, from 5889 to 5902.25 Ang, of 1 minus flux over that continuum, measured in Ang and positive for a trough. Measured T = 3.3 Ang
